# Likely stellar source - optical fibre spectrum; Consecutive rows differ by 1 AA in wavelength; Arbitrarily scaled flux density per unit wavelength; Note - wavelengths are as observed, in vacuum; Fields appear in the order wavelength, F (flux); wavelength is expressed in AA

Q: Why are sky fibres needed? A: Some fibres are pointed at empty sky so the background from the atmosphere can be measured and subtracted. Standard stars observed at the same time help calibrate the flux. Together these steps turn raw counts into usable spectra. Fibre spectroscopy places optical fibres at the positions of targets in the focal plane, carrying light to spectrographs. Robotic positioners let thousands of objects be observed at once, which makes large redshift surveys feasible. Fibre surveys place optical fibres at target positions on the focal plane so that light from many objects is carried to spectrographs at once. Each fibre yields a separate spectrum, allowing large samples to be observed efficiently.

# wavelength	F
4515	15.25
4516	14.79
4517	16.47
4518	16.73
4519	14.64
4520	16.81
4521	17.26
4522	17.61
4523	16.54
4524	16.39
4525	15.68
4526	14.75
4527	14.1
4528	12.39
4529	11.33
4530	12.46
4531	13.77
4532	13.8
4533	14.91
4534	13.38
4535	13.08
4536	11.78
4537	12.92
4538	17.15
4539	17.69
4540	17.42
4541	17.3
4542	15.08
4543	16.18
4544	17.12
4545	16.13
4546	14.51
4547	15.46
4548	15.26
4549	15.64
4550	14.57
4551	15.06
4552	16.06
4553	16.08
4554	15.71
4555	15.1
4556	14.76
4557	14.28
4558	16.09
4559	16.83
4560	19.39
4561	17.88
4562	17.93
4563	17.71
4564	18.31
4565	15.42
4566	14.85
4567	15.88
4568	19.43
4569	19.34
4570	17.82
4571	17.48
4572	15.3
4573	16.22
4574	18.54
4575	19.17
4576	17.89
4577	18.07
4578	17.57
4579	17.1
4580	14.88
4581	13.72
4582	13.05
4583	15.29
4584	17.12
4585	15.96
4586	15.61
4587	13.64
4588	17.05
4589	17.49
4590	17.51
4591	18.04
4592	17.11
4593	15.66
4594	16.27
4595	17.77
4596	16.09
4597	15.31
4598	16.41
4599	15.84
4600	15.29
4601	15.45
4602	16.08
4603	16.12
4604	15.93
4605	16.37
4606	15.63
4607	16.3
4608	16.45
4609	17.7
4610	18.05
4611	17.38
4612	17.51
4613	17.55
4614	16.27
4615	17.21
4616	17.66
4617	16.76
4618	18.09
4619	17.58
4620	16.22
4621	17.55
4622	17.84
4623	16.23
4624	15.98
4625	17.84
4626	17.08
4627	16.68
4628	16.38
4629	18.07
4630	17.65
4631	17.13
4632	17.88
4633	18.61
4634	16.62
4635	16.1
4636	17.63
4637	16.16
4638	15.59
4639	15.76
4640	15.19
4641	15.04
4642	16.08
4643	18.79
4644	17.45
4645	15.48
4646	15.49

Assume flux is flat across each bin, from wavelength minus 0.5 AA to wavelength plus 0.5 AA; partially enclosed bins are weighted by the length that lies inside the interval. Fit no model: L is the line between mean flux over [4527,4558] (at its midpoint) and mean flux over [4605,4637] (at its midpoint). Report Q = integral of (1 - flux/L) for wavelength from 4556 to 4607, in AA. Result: -1.87 AA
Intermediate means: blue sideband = 14.9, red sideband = 17.1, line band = 16.6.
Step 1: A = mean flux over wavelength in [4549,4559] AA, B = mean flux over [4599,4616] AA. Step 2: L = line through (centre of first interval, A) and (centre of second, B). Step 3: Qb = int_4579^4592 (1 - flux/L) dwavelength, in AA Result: 0.2 AA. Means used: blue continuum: 15.4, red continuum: 16.6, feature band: 15.9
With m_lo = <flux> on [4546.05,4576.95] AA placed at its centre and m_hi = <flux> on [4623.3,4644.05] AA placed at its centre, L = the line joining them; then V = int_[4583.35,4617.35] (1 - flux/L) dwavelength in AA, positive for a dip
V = 0.40 AA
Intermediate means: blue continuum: 16.6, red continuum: 16.8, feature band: 16.5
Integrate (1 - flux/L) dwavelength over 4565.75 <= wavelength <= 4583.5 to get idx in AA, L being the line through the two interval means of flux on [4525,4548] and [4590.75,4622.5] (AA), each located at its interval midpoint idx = -1.1 AA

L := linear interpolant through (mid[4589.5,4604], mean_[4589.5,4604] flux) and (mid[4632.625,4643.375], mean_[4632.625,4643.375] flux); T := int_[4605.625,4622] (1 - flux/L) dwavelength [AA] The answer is -0.76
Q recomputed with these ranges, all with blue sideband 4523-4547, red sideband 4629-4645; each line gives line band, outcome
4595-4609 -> 0.03 AA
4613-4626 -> -0.54 AA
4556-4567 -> -1.01 AA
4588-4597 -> -0.56 AA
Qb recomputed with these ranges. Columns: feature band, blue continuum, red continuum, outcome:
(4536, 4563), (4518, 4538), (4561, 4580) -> -0.07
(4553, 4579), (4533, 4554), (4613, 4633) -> -1.88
